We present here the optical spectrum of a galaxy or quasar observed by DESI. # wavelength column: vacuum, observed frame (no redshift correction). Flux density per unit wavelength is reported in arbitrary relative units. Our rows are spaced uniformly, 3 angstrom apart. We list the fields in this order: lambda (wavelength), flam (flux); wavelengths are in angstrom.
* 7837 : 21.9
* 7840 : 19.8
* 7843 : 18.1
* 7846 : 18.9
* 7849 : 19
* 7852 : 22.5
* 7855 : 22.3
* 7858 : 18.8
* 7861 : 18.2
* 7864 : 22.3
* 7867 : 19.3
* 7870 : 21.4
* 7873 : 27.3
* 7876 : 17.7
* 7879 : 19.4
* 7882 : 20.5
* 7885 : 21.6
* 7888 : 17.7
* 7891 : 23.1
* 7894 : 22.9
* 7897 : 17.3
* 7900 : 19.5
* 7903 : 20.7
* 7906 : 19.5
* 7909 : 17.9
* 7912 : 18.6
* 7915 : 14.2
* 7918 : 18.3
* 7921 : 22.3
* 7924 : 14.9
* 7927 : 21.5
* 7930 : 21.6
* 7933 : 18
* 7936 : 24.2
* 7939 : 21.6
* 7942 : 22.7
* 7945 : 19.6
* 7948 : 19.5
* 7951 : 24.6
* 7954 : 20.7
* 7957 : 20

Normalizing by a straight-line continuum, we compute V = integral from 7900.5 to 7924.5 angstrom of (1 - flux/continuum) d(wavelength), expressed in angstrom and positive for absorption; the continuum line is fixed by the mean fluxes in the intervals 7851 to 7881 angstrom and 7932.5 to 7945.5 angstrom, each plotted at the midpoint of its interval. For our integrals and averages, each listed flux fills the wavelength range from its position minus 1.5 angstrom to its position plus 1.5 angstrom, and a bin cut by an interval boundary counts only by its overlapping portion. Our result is 3.2 angstrom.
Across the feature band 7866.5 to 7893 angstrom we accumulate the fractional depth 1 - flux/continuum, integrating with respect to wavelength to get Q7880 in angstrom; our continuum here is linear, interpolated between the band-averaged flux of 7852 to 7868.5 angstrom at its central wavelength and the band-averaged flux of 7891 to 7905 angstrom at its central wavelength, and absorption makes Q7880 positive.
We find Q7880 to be -0.8 angstrom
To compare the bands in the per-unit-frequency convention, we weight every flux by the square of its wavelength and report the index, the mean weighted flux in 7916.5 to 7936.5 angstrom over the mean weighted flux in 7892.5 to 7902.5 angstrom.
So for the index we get 1.00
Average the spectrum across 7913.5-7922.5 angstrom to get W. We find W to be 18.3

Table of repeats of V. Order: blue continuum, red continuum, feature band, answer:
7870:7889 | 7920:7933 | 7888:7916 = 1.4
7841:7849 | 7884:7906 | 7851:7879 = -2.4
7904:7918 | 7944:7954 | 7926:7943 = -1.4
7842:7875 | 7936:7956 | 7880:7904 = 0.8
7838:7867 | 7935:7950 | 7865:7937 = 2.9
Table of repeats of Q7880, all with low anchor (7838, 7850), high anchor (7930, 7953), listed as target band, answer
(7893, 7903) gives 0.3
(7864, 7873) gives -1.0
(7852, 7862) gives -0.5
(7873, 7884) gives -0.3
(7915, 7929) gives 1.5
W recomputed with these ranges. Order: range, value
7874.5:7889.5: 19.4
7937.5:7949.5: 20.9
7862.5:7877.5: 21.6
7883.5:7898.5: 20.5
